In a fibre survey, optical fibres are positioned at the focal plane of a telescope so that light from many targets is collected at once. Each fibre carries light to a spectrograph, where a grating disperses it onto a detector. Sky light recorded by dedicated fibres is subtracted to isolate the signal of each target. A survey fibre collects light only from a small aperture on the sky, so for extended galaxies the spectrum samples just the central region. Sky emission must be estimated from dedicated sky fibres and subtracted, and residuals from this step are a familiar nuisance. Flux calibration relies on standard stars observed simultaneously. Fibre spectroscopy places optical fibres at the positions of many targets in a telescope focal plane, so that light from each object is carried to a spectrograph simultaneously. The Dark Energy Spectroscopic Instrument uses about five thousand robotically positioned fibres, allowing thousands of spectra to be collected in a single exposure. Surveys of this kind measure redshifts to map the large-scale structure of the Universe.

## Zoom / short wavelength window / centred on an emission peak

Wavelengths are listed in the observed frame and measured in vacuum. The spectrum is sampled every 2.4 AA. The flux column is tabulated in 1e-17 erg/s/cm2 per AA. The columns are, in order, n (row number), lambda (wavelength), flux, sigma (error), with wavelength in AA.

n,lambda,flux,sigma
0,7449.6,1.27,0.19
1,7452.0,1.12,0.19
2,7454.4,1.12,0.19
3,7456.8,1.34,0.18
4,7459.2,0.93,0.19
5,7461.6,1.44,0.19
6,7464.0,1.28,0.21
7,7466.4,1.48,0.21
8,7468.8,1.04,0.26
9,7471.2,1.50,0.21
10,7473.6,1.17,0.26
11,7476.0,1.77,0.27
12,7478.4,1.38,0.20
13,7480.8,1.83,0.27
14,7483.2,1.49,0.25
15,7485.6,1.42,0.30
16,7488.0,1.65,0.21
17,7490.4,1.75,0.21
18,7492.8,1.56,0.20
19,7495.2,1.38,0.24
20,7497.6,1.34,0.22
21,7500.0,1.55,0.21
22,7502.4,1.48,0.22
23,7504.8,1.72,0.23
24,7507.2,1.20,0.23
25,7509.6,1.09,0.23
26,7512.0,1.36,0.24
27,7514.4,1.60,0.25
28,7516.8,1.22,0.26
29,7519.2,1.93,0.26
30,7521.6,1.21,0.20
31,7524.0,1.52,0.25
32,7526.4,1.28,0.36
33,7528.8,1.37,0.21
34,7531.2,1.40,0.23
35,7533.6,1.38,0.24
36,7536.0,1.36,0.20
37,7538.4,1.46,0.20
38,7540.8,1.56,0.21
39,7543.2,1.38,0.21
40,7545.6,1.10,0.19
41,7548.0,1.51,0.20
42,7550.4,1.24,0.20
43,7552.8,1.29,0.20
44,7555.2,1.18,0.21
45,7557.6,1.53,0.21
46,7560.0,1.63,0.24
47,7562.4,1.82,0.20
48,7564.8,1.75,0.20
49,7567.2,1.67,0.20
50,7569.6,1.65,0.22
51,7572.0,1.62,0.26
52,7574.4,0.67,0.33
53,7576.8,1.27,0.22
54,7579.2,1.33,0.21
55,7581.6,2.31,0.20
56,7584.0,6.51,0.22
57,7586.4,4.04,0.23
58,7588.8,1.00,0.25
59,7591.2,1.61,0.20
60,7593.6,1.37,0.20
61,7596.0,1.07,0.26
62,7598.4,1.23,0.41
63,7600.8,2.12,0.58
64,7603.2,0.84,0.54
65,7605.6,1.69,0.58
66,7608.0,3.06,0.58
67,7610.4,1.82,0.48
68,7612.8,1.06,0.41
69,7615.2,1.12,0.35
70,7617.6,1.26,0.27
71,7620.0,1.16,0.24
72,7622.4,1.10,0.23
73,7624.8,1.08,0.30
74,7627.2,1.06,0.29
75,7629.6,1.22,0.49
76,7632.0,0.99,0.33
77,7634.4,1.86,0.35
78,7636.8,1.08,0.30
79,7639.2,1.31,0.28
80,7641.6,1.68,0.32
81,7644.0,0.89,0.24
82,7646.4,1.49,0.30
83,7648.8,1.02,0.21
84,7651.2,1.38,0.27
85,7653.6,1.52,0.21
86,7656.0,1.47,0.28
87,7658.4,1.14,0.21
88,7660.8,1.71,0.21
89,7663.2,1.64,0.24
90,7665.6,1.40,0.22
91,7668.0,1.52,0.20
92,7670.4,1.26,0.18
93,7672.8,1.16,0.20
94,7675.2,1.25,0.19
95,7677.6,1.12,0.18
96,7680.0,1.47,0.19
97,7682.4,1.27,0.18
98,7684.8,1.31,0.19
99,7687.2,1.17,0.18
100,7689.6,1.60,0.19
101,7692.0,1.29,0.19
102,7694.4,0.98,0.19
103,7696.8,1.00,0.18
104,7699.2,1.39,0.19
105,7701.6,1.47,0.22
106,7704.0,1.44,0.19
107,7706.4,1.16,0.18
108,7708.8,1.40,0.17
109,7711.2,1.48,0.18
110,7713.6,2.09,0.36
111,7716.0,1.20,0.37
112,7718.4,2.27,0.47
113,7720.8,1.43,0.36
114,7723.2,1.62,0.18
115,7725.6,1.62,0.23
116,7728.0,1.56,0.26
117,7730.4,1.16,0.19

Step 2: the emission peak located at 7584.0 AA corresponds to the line Halpha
